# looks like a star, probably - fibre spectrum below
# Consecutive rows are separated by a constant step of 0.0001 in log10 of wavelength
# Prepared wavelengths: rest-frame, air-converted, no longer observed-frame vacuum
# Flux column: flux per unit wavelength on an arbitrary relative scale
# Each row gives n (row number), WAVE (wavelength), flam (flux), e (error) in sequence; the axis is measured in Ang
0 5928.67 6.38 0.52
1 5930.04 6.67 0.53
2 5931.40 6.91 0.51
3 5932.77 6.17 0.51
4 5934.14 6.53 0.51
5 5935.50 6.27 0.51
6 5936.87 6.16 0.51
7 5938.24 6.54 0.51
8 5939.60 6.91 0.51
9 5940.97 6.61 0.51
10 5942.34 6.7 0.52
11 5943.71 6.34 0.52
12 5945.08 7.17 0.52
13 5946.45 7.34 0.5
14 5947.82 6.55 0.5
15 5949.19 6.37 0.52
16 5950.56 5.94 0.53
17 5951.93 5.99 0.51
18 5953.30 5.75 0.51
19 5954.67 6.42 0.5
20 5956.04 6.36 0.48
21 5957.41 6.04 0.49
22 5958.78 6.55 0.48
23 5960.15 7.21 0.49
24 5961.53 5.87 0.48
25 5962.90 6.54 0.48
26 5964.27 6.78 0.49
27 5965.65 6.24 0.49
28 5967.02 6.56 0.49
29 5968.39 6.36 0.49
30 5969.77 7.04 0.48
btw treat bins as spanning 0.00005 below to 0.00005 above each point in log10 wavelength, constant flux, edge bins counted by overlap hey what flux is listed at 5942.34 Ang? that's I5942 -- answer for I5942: 6.7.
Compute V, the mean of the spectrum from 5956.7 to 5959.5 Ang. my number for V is 6.32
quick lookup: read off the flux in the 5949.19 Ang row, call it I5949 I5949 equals 6.37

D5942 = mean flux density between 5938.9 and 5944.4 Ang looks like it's 6.64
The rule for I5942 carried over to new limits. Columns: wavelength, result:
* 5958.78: 6.55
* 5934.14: 6.53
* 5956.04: 6.36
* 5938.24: 6.54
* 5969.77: 7.04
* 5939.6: 6.91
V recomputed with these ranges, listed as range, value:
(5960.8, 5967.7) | 6.4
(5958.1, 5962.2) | 6.54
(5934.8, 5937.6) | 6.22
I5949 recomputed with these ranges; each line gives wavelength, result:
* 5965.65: 6.24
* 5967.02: 6.56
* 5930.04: 6.67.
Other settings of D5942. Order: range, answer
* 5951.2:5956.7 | 6.13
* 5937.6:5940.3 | 6.74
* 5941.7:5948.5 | 6.82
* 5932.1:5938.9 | 6.33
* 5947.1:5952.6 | 6.22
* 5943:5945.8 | 6.75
